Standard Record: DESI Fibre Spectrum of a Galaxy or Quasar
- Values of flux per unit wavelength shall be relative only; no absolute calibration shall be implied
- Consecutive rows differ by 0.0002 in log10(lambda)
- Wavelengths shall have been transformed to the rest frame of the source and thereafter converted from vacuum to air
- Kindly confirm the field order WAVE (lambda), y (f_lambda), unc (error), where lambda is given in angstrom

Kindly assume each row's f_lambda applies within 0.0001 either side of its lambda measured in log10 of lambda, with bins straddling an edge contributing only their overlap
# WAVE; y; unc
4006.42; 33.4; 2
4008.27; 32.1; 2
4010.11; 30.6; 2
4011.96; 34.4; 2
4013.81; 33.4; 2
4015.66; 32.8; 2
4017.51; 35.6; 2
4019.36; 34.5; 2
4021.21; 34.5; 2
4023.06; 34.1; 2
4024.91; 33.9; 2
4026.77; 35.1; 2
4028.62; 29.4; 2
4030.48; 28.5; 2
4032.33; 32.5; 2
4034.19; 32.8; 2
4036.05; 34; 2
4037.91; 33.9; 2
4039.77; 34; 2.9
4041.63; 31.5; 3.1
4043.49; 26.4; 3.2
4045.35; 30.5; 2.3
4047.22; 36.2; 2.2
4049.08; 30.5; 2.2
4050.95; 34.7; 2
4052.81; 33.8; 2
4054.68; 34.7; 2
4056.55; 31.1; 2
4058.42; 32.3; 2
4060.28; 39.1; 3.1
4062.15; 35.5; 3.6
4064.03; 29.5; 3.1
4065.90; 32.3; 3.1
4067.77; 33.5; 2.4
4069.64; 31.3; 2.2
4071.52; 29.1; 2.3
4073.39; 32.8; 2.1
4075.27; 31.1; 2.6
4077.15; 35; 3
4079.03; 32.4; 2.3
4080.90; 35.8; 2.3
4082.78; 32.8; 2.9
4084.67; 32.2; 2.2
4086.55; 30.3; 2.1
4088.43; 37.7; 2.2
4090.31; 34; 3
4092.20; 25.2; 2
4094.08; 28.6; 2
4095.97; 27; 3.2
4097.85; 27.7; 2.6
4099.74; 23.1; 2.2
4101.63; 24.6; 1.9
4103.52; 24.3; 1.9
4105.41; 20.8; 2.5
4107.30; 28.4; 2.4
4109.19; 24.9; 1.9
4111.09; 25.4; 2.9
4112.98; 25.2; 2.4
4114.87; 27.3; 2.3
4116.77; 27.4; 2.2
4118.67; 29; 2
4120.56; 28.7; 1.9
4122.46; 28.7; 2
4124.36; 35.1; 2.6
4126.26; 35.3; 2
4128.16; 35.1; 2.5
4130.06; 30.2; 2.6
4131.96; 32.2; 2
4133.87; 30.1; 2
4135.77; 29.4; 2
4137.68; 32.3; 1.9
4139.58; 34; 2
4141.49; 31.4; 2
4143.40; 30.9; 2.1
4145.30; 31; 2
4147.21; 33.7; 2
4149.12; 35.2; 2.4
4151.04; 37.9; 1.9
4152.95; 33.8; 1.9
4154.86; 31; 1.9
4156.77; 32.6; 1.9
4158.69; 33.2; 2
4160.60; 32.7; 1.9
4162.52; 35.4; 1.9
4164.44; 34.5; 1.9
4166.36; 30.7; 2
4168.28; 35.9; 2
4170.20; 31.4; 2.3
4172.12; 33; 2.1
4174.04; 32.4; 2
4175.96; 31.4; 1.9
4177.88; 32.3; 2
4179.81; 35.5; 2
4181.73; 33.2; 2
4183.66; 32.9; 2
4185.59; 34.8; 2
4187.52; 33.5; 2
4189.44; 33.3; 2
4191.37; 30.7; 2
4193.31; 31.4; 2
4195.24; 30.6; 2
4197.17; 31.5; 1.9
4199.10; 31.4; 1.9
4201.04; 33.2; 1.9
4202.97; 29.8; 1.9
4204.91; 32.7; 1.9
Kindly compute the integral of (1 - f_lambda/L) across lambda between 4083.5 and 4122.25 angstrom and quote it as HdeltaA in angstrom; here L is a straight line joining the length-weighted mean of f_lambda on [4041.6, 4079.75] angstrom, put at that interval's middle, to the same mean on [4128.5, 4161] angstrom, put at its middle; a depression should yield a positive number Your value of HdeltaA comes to 5.8 angstrom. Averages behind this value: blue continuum 32.6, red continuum 32.5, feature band 27.6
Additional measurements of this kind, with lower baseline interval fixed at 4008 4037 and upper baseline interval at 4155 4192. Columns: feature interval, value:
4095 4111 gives 3.85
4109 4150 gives 2.99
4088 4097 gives 0.82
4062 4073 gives 0.47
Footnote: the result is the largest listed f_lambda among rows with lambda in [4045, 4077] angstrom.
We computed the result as 39.1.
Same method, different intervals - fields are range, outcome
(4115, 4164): 37.9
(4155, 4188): 35.9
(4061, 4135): 37.7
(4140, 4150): 35.2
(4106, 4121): 29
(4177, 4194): 35.5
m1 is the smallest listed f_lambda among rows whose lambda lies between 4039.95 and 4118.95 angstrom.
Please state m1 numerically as 20.8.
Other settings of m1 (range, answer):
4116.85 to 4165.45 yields 28.7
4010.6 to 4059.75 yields 26.4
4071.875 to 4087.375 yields 30.3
